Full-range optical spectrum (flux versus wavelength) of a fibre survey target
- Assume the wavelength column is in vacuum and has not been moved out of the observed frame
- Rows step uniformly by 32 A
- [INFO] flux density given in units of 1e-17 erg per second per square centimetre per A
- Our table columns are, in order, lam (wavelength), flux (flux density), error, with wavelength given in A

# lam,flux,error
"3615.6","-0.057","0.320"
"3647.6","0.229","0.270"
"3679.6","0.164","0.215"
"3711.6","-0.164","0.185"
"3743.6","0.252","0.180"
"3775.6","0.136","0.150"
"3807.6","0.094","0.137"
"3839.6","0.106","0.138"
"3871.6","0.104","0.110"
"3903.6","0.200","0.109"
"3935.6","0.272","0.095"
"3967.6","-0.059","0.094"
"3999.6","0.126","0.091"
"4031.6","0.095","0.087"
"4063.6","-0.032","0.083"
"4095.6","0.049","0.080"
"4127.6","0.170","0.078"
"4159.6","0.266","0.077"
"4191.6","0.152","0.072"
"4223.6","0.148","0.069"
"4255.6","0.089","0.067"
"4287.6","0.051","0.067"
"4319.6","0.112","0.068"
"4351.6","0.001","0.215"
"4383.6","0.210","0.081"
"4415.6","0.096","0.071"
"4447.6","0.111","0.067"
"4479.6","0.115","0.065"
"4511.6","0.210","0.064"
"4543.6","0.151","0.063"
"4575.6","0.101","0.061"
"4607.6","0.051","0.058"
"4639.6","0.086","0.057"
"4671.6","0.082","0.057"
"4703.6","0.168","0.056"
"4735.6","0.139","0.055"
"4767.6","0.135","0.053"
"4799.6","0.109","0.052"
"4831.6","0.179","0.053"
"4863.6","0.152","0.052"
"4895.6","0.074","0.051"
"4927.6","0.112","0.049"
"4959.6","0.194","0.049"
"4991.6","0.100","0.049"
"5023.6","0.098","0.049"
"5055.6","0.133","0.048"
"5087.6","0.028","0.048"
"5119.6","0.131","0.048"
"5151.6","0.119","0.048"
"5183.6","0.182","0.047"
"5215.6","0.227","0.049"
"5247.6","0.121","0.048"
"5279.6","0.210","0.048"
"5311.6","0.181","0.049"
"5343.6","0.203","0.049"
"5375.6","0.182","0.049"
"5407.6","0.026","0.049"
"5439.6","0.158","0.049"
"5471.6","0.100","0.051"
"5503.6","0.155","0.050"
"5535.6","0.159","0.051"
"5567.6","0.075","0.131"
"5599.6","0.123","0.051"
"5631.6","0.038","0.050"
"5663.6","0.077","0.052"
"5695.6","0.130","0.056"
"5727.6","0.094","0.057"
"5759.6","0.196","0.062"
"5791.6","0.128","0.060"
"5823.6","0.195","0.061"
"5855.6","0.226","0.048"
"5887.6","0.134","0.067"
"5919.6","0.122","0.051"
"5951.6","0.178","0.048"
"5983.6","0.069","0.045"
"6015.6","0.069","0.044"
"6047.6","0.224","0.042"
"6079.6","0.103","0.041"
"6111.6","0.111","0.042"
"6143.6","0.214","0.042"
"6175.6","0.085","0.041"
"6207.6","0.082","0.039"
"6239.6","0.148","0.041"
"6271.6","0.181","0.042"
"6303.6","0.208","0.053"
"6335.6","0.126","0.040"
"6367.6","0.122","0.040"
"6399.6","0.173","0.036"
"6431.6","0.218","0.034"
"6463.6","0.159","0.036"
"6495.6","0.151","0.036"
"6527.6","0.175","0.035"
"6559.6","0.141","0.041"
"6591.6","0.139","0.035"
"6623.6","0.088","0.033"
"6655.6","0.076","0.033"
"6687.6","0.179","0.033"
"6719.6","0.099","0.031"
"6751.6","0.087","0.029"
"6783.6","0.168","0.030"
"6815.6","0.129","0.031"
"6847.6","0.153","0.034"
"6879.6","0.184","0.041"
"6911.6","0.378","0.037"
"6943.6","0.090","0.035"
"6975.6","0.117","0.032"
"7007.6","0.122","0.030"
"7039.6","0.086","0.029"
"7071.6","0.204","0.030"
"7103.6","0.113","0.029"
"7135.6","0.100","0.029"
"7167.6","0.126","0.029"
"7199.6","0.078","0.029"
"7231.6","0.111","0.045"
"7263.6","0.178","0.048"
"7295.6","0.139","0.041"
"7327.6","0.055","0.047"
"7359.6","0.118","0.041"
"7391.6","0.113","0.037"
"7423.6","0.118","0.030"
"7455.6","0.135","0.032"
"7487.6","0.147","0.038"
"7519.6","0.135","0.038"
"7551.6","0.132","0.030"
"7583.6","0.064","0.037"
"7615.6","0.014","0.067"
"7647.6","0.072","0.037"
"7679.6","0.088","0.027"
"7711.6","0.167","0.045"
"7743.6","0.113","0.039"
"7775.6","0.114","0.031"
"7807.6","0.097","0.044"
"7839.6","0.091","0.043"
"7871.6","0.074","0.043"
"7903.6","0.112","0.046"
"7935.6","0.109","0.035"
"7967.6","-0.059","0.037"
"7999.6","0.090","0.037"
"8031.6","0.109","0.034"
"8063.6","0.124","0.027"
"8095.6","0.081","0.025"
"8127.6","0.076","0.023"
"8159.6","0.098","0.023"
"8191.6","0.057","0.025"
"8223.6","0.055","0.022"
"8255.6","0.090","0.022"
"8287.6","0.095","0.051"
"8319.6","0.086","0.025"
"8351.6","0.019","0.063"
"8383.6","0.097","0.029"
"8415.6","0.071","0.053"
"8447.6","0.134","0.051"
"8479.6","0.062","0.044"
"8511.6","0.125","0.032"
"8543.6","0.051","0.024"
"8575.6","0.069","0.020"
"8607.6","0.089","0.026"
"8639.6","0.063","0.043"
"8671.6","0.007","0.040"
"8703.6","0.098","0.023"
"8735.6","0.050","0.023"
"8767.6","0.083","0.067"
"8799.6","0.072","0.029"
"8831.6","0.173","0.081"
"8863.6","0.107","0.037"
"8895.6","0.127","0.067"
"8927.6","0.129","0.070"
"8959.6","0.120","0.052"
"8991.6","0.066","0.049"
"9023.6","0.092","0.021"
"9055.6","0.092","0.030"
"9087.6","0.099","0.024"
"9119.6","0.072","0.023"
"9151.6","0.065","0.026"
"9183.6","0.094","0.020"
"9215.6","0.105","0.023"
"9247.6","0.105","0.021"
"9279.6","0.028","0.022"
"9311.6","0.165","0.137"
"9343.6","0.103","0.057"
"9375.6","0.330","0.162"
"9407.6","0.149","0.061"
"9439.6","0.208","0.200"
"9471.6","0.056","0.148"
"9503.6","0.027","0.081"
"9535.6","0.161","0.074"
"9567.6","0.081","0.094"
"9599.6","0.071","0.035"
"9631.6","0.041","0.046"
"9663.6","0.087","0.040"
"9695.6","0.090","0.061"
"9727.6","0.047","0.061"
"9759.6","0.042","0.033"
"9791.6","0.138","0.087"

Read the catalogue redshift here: 0.05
